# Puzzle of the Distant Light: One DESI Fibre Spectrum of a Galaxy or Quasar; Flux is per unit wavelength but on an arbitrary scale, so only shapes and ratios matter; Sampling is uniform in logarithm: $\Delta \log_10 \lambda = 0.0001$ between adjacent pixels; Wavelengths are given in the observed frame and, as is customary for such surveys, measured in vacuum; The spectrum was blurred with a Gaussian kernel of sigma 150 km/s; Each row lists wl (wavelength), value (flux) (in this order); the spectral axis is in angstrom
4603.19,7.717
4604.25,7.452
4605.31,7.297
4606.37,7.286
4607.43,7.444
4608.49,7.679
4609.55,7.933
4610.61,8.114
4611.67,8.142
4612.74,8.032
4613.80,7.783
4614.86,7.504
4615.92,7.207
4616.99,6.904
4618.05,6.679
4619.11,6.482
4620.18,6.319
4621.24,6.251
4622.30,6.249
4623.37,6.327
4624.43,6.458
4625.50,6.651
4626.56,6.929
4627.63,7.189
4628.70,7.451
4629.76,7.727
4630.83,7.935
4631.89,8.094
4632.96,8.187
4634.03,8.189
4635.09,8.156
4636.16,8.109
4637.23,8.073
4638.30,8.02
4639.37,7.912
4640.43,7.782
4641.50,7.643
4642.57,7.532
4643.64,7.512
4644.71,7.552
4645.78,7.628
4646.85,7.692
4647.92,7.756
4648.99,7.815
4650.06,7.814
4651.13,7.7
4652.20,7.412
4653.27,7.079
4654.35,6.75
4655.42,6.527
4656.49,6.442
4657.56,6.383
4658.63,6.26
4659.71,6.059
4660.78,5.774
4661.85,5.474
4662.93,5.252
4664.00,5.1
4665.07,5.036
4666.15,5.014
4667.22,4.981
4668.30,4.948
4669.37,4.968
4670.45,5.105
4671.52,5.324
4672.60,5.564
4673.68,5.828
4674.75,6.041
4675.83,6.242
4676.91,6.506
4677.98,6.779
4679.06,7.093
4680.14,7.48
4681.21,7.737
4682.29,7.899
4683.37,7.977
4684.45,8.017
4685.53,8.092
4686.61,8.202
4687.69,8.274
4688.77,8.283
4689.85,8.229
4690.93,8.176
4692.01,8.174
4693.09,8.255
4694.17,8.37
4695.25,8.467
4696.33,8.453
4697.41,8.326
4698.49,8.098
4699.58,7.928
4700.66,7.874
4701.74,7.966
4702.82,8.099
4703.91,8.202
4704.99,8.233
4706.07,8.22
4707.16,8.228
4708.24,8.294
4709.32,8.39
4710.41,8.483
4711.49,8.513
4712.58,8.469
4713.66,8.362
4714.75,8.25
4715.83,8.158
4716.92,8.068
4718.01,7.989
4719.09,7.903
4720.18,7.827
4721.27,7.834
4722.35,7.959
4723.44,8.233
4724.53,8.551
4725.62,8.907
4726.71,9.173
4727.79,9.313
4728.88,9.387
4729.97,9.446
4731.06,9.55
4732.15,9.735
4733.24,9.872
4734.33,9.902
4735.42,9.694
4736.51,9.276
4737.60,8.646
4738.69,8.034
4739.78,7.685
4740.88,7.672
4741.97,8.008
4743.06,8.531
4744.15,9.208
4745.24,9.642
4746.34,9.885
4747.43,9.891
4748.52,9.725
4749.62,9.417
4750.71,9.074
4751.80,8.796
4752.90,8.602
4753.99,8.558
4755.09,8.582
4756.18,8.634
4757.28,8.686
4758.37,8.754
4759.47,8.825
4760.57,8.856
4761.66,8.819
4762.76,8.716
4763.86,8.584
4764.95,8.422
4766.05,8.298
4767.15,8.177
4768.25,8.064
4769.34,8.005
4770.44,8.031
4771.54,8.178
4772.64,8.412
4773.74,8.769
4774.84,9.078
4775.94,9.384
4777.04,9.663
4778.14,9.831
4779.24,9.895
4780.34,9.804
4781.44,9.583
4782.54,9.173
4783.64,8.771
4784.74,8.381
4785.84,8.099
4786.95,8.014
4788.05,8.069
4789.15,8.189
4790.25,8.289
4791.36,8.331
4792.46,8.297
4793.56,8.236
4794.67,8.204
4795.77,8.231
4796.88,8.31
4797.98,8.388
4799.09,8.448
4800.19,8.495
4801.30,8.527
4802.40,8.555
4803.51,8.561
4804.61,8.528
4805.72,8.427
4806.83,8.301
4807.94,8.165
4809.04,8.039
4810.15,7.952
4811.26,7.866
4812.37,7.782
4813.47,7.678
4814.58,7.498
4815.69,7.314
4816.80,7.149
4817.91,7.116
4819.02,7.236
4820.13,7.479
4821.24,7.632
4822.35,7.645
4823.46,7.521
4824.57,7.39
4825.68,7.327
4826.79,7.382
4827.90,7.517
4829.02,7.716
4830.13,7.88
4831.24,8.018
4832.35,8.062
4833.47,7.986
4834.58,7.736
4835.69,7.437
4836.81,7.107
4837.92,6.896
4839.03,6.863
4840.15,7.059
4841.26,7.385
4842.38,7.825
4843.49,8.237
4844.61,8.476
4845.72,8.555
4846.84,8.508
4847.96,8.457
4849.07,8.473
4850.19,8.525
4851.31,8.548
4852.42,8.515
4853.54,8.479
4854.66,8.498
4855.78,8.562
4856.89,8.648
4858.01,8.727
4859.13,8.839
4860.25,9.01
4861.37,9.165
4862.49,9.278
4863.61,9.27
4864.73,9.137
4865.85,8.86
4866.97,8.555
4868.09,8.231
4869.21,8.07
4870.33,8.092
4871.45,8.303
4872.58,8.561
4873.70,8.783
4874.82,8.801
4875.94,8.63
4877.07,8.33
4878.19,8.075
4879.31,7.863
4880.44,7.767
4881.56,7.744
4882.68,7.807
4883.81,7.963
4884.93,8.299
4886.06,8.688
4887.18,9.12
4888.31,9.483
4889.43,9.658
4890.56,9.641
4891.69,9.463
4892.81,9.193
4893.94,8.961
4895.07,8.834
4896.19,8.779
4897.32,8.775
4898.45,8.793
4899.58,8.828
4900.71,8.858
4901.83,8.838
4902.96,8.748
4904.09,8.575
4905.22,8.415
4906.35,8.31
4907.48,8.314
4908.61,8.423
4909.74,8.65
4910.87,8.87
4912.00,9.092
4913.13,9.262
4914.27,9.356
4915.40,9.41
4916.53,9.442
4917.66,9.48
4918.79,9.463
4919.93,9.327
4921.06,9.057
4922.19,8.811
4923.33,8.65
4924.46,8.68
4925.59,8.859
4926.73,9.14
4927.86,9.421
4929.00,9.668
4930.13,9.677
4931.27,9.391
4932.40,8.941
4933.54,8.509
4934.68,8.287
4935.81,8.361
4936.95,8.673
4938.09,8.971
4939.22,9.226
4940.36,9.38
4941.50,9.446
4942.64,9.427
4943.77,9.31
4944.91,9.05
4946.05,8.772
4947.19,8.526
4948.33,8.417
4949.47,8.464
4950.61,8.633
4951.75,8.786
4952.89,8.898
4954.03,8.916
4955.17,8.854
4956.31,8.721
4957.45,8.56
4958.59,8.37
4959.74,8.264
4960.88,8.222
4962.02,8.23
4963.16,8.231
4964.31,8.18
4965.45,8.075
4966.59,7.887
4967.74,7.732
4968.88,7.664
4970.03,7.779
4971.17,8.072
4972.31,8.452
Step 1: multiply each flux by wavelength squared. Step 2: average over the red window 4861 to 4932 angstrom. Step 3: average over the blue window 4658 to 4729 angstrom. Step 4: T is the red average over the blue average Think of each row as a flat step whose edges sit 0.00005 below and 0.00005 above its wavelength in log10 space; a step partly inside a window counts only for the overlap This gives 1.3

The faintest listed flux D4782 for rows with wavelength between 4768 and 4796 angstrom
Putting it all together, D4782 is 8.005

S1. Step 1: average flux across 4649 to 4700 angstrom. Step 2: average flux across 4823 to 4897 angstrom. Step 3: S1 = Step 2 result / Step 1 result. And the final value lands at 1.2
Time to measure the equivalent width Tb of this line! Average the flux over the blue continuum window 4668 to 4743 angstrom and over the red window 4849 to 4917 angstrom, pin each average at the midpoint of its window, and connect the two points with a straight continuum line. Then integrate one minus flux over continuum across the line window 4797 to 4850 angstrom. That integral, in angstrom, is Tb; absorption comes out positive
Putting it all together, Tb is 3.9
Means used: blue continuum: 8.01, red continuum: 8.71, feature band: 7.85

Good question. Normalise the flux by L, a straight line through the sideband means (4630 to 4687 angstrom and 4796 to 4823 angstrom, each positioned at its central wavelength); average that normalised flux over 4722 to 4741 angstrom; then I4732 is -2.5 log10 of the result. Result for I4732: -0.21 mag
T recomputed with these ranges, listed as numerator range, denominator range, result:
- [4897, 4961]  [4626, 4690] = 1.42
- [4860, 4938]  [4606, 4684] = 1.41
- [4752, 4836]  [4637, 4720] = 1.18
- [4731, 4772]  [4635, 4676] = 1.39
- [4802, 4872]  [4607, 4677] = 1.27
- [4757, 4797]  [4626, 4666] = 1.27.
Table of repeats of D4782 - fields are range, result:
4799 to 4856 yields 6.863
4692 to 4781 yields 7.672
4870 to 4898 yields 7.744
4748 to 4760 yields 8.558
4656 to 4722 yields 4.948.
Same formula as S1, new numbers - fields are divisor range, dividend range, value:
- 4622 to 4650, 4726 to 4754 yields 1.20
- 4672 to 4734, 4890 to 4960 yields 1.10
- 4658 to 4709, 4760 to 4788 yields 1.23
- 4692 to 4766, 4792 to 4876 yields 0.94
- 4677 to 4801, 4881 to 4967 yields 1.04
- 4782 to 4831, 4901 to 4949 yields 1.12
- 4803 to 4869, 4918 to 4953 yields 1.11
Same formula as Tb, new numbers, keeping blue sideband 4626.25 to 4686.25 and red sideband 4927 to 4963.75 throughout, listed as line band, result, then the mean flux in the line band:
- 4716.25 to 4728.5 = -1.7 angstrom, 8.35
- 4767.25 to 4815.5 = -4.0 angstrom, 8.46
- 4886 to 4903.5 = -1.1 angstrom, 9.05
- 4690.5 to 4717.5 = -3.8 angstrom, 8.24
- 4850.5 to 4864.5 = -0.9 angstrom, 8.8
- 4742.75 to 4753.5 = -2.5 angstrom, 9.29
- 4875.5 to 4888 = 0.3 angstrom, 8.23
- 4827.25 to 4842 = 1.1 angstrom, 7.51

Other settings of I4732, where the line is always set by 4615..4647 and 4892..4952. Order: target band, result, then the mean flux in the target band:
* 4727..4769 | -0.119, 8.92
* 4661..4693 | 0.151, 6.63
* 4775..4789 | -0.108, 9.03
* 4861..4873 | -0.005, 8.67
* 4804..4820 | 0.075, 7.78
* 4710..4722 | -0.047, 8.17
